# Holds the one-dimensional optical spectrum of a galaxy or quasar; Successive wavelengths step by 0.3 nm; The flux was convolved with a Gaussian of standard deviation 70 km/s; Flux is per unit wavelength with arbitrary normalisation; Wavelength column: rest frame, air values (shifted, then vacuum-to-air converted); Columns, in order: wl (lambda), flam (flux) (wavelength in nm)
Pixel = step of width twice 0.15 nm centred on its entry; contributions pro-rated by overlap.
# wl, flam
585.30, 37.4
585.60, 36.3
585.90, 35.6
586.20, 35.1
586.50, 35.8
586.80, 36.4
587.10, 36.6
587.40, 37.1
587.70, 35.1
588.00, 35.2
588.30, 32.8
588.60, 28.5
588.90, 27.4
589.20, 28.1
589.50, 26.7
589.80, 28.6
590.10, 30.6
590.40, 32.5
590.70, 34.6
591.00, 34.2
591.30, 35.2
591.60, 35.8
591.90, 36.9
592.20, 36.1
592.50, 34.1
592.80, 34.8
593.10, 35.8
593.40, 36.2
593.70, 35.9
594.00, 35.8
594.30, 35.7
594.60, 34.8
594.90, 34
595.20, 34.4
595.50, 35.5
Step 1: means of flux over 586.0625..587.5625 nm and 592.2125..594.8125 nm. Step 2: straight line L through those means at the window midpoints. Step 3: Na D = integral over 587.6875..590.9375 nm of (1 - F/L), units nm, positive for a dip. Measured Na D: 0.46 nm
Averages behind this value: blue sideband 36.2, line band 30.8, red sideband 35.4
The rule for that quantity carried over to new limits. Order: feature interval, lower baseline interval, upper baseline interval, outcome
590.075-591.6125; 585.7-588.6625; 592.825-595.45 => 0.06 nm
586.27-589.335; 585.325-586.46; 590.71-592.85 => 0.20 nm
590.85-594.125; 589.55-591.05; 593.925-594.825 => -0.19 nm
